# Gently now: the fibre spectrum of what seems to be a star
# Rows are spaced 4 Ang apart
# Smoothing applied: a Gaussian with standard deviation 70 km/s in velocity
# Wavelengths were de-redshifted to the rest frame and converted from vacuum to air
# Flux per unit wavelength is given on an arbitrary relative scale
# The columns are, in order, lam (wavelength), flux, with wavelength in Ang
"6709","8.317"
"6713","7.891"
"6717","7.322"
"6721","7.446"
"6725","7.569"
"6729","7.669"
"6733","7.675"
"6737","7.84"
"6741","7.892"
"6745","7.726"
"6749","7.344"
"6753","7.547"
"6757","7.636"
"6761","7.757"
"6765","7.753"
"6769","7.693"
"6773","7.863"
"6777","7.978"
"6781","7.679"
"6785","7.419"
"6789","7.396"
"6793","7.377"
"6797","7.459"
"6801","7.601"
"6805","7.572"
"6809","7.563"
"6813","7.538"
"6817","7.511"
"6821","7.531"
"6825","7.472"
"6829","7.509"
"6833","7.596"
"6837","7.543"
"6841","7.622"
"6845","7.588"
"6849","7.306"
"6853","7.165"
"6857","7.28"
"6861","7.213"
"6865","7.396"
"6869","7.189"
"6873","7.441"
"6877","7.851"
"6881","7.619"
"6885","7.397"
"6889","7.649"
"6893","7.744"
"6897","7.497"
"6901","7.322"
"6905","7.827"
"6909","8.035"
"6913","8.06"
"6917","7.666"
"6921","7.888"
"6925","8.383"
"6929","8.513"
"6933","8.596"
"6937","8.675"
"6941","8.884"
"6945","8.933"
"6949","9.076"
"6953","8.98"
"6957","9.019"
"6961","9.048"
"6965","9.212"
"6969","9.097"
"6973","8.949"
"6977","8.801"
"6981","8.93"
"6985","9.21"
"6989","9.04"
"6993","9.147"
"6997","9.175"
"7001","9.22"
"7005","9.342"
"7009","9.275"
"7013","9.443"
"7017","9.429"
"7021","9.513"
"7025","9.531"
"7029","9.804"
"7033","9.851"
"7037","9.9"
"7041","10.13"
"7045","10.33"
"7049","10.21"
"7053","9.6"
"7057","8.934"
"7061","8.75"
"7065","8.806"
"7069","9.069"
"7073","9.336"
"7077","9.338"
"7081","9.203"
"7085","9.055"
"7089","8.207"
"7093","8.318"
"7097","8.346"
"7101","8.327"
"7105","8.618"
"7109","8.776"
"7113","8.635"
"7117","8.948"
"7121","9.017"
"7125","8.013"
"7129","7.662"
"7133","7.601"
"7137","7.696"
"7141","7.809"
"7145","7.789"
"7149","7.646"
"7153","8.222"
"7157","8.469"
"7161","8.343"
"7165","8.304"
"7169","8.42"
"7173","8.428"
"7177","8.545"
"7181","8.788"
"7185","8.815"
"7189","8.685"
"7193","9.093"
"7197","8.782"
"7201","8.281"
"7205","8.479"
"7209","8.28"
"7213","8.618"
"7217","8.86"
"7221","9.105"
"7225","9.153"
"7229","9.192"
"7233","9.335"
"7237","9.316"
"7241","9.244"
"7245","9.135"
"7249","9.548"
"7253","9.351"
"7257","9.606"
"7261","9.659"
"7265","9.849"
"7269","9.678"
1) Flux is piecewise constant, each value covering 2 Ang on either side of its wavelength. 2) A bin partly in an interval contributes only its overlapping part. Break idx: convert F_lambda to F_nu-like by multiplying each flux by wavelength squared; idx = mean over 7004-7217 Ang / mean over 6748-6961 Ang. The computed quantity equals 1.21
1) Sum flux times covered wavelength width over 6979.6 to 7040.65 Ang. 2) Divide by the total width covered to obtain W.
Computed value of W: 9.41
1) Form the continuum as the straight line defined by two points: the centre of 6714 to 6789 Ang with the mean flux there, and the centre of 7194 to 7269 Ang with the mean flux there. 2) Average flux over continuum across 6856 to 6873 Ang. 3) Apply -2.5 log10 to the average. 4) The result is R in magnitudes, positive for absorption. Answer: 0.10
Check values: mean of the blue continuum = 7.65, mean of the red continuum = 9.11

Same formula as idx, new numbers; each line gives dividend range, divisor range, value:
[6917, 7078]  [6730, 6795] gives 1.28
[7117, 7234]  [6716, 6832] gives 1.25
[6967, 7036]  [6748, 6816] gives 1.30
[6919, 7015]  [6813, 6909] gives 1.23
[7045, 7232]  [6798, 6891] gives 1.26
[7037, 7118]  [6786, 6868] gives 1.31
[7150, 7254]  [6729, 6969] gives 1.24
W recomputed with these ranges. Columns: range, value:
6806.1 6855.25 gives 7.5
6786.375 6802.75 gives 7.45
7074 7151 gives 8.38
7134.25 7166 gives 8.02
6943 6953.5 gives 9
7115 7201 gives 8.34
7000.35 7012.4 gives 9.3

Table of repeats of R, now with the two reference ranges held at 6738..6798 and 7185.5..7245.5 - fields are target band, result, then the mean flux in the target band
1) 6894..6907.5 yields 0.060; 7.58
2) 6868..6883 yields 0.055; 7.55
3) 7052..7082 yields -0.078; 9.11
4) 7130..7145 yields 0.128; 7.71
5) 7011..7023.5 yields -0.137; 9.46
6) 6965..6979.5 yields -0.097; 8.98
